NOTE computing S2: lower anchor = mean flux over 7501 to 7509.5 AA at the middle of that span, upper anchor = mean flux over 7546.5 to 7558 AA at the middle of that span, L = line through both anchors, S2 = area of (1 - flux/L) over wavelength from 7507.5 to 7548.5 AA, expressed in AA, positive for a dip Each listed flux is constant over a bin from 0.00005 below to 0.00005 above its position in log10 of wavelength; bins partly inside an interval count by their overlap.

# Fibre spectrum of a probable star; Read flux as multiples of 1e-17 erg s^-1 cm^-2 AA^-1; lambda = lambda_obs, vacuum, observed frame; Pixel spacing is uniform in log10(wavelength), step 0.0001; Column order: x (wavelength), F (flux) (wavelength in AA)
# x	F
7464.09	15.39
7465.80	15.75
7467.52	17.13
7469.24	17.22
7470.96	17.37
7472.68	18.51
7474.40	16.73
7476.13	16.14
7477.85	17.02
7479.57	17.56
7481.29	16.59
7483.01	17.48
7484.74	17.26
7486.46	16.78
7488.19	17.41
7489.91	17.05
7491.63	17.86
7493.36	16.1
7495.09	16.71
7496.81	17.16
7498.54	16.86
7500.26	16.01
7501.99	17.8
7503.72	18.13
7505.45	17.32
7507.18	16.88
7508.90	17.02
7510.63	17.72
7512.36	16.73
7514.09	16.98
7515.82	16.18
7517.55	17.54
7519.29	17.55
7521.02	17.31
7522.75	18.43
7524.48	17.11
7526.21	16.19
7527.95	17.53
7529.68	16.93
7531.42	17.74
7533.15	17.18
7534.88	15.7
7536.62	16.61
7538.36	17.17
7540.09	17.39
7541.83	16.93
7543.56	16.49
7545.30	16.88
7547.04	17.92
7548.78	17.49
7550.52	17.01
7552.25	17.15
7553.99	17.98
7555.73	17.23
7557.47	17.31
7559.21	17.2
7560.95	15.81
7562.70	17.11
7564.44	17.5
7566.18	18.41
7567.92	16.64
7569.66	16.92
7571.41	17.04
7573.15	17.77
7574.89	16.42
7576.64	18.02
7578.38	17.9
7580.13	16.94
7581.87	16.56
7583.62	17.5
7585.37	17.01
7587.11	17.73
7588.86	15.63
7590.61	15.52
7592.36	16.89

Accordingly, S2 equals 0.8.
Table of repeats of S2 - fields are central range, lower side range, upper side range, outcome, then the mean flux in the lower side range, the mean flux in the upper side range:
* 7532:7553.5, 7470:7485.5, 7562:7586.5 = 0.3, 17.2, 17.3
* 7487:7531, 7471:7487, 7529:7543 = -0.3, 17.1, 16.9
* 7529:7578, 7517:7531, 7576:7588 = 0.6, 17.3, 17.4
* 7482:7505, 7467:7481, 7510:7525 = 0.1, 17.2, 17.3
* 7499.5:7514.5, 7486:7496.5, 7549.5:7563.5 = -0.1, 17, 17.1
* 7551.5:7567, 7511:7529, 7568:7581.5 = -0.1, 17.2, 17.2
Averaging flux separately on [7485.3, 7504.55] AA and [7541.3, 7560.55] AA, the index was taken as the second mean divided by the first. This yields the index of 1.0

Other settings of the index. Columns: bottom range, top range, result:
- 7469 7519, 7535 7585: 1.00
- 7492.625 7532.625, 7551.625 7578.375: 1.01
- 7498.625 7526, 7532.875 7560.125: 0.99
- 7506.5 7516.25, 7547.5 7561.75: 1.01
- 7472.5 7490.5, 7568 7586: 1.01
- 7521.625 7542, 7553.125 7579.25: 1.01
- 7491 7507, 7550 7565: 1.00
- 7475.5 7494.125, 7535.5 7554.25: 1.01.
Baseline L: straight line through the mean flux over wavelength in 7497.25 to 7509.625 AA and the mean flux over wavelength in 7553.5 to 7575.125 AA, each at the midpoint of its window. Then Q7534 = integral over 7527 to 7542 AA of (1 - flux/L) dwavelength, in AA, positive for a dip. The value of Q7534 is 0.1 AA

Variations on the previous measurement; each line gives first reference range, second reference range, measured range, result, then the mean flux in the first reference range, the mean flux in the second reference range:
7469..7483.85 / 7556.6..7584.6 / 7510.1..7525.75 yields -0.1 AA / 17.2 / 17.2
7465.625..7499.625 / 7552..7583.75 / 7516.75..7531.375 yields -0.2 AA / 17.1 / 17.2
